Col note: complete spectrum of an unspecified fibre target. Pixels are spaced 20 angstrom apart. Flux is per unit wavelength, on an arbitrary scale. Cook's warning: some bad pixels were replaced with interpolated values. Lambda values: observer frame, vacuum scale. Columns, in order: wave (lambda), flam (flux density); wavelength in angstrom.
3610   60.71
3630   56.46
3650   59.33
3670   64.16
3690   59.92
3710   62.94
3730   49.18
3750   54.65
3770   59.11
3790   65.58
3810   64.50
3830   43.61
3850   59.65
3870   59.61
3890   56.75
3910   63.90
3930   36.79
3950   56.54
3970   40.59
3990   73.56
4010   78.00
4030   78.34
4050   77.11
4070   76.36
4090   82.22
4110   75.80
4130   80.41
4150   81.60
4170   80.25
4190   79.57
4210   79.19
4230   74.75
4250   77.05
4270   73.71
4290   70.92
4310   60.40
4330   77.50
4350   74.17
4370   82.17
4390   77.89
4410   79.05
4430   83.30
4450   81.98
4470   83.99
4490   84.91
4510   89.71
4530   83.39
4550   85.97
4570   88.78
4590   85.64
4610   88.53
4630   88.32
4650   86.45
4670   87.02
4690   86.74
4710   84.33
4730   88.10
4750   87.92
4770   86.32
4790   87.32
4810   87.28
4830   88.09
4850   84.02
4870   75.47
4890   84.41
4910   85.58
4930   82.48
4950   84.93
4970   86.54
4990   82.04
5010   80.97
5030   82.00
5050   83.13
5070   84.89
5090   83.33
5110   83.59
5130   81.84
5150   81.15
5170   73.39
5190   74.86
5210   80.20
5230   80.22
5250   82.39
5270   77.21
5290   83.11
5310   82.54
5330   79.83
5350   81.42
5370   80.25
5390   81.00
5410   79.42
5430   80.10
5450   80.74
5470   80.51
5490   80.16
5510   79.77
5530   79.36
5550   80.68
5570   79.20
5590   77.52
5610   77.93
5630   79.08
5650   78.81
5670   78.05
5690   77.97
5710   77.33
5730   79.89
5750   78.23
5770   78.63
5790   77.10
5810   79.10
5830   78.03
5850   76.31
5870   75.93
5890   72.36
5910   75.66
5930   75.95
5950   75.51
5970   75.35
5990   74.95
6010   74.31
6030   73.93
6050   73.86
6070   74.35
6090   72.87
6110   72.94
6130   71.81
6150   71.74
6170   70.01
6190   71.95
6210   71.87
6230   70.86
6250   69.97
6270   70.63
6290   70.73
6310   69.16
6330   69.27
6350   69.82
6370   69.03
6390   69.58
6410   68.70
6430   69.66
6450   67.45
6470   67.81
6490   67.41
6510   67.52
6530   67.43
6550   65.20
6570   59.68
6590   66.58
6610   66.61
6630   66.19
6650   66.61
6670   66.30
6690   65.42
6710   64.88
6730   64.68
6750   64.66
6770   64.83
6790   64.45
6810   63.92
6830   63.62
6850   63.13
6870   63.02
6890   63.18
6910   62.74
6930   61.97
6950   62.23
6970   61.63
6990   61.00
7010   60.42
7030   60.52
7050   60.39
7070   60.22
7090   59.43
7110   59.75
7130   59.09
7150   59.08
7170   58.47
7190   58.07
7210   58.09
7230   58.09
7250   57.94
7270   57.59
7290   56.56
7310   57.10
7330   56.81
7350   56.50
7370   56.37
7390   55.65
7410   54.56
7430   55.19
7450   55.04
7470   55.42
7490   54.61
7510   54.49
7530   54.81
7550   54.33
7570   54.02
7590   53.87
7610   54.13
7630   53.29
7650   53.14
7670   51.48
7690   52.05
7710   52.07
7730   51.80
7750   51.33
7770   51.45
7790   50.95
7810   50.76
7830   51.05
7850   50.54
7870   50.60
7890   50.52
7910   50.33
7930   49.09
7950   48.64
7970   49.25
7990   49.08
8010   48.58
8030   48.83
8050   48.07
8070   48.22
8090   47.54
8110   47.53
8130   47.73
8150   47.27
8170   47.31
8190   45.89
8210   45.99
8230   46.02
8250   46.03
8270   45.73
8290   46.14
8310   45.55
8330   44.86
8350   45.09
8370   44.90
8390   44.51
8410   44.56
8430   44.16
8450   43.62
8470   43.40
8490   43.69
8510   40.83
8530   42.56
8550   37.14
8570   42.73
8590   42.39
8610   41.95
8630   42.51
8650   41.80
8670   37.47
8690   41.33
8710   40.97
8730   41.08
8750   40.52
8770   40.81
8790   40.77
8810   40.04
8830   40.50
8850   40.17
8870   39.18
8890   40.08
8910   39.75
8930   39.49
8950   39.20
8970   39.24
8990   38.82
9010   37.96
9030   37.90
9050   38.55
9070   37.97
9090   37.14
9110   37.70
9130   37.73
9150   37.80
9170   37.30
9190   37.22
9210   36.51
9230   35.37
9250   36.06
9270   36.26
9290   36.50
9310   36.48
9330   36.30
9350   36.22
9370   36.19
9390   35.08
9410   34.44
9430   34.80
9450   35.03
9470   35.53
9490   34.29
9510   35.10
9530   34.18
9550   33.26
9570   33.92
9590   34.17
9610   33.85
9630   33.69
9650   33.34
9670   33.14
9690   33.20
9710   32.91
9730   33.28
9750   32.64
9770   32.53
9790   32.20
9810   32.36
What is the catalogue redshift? 0.00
